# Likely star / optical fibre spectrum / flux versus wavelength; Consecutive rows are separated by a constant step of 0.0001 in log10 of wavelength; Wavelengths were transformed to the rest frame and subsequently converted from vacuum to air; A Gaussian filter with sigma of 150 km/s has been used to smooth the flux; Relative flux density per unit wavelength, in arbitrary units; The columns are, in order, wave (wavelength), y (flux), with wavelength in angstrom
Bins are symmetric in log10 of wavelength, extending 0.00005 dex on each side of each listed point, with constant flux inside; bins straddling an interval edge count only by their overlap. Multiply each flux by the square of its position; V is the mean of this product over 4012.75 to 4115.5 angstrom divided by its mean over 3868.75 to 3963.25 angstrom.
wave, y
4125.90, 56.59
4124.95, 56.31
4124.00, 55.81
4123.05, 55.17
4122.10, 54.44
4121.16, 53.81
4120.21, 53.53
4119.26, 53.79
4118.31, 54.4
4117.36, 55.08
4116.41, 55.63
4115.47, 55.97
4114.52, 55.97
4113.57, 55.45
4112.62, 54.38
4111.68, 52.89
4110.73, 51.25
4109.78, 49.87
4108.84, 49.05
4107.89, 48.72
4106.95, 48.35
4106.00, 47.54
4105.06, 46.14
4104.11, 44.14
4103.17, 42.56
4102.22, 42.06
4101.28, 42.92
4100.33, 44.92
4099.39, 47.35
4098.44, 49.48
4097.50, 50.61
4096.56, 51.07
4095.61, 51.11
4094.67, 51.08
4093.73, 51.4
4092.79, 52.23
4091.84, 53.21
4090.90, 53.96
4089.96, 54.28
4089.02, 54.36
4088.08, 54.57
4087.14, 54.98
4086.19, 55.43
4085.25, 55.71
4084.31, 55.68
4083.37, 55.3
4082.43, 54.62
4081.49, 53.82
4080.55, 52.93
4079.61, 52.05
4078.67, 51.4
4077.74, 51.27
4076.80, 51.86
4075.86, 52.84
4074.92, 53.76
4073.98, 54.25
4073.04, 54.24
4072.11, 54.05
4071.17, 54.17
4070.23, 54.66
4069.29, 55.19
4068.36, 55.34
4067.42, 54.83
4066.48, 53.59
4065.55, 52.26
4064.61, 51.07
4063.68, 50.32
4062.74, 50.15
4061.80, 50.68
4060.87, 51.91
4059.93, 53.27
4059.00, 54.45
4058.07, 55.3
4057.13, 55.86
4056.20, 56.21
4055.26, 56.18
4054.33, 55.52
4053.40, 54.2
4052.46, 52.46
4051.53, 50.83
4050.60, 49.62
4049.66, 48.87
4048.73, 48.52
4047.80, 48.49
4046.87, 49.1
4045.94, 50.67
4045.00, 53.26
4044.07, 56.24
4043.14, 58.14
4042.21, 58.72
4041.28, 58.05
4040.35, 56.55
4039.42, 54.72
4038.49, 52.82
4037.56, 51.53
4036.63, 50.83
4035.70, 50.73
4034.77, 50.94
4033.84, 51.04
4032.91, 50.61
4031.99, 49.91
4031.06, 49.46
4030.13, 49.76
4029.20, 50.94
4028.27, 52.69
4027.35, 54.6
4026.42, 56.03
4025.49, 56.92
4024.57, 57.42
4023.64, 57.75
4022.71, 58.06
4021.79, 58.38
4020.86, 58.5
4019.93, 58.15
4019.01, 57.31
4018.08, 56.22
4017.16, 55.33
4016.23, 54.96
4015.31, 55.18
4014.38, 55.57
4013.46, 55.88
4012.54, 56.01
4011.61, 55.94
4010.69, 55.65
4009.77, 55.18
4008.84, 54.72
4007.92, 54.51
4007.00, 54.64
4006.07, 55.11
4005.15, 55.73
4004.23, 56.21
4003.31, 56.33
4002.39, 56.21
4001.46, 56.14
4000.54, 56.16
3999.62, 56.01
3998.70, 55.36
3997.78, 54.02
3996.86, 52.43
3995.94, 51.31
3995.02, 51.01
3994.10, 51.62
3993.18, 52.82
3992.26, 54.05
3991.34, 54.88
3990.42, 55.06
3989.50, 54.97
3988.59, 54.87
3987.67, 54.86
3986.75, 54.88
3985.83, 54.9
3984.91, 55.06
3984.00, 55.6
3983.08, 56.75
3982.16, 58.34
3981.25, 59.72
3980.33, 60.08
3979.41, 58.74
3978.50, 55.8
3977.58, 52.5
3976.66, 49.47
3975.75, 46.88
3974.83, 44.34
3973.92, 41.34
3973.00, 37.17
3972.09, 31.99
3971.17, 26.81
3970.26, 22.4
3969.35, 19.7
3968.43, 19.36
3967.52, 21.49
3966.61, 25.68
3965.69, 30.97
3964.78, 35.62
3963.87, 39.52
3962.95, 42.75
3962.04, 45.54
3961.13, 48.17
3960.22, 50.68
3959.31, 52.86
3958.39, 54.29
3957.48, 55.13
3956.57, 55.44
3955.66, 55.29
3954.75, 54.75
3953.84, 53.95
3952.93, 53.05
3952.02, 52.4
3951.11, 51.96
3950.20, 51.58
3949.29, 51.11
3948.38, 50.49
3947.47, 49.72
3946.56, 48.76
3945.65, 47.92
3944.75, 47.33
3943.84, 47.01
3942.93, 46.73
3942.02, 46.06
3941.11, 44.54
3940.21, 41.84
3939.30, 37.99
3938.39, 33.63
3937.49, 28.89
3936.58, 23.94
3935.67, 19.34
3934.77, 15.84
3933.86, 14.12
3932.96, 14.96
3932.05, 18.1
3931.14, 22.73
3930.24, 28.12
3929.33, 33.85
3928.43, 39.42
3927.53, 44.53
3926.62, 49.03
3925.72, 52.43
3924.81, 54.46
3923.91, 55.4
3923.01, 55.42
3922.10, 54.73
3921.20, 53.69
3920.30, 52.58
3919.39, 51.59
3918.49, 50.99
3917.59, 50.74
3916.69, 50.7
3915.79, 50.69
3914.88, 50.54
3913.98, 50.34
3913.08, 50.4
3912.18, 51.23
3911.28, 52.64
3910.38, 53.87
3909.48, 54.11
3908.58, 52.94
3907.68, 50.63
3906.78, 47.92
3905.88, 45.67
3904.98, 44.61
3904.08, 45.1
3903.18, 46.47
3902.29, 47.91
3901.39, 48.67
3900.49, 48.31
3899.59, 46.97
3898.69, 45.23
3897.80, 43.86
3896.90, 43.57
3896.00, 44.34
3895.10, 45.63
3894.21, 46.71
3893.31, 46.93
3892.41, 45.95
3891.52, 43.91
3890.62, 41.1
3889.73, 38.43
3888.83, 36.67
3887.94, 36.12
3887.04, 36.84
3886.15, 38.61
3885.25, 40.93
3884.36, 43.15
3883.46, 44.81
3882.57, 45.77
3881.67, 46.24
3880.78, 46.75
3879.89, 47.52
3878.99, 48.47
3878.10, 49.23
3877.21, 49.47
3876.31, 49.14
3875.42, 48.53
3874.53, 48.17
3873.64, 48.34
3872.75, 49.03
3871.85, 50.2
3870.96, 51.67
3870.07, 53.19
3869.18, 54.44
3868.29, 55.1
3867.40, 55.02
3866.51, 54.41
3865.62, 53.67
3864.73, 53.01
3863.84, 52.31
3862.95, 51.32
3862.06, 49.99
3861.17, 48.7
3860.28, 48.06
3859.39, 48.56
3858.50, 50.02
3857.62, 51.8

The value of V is 1.24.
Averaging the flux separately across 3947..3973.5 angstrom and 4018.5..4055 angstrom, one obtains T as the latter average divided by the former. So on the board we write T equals 1.3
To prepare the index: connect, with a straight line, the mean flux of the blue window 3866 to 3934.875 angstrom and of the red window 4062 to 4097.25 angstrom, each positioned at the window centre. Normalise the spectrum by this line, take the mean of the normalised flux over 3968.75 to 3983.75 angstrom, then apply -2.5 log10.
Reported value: 0.09 mag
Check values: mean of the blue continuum 45.8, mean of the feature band 45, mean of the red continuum 53.3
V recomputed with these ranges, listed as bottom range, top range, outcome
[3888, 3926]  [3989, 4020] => 1.19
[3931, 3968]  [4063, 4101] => 1.37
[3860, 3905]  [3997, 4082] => 1.24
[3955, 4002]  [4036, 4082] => 1.15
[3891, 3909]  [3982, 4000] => 1.22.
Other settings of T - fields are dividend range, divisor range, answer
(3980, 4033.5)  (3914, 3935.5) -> 1.32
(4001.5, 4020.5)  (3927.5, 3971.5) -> 1.43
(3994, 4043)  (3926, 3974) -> 1.39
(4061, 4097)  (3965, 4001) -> 1.12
